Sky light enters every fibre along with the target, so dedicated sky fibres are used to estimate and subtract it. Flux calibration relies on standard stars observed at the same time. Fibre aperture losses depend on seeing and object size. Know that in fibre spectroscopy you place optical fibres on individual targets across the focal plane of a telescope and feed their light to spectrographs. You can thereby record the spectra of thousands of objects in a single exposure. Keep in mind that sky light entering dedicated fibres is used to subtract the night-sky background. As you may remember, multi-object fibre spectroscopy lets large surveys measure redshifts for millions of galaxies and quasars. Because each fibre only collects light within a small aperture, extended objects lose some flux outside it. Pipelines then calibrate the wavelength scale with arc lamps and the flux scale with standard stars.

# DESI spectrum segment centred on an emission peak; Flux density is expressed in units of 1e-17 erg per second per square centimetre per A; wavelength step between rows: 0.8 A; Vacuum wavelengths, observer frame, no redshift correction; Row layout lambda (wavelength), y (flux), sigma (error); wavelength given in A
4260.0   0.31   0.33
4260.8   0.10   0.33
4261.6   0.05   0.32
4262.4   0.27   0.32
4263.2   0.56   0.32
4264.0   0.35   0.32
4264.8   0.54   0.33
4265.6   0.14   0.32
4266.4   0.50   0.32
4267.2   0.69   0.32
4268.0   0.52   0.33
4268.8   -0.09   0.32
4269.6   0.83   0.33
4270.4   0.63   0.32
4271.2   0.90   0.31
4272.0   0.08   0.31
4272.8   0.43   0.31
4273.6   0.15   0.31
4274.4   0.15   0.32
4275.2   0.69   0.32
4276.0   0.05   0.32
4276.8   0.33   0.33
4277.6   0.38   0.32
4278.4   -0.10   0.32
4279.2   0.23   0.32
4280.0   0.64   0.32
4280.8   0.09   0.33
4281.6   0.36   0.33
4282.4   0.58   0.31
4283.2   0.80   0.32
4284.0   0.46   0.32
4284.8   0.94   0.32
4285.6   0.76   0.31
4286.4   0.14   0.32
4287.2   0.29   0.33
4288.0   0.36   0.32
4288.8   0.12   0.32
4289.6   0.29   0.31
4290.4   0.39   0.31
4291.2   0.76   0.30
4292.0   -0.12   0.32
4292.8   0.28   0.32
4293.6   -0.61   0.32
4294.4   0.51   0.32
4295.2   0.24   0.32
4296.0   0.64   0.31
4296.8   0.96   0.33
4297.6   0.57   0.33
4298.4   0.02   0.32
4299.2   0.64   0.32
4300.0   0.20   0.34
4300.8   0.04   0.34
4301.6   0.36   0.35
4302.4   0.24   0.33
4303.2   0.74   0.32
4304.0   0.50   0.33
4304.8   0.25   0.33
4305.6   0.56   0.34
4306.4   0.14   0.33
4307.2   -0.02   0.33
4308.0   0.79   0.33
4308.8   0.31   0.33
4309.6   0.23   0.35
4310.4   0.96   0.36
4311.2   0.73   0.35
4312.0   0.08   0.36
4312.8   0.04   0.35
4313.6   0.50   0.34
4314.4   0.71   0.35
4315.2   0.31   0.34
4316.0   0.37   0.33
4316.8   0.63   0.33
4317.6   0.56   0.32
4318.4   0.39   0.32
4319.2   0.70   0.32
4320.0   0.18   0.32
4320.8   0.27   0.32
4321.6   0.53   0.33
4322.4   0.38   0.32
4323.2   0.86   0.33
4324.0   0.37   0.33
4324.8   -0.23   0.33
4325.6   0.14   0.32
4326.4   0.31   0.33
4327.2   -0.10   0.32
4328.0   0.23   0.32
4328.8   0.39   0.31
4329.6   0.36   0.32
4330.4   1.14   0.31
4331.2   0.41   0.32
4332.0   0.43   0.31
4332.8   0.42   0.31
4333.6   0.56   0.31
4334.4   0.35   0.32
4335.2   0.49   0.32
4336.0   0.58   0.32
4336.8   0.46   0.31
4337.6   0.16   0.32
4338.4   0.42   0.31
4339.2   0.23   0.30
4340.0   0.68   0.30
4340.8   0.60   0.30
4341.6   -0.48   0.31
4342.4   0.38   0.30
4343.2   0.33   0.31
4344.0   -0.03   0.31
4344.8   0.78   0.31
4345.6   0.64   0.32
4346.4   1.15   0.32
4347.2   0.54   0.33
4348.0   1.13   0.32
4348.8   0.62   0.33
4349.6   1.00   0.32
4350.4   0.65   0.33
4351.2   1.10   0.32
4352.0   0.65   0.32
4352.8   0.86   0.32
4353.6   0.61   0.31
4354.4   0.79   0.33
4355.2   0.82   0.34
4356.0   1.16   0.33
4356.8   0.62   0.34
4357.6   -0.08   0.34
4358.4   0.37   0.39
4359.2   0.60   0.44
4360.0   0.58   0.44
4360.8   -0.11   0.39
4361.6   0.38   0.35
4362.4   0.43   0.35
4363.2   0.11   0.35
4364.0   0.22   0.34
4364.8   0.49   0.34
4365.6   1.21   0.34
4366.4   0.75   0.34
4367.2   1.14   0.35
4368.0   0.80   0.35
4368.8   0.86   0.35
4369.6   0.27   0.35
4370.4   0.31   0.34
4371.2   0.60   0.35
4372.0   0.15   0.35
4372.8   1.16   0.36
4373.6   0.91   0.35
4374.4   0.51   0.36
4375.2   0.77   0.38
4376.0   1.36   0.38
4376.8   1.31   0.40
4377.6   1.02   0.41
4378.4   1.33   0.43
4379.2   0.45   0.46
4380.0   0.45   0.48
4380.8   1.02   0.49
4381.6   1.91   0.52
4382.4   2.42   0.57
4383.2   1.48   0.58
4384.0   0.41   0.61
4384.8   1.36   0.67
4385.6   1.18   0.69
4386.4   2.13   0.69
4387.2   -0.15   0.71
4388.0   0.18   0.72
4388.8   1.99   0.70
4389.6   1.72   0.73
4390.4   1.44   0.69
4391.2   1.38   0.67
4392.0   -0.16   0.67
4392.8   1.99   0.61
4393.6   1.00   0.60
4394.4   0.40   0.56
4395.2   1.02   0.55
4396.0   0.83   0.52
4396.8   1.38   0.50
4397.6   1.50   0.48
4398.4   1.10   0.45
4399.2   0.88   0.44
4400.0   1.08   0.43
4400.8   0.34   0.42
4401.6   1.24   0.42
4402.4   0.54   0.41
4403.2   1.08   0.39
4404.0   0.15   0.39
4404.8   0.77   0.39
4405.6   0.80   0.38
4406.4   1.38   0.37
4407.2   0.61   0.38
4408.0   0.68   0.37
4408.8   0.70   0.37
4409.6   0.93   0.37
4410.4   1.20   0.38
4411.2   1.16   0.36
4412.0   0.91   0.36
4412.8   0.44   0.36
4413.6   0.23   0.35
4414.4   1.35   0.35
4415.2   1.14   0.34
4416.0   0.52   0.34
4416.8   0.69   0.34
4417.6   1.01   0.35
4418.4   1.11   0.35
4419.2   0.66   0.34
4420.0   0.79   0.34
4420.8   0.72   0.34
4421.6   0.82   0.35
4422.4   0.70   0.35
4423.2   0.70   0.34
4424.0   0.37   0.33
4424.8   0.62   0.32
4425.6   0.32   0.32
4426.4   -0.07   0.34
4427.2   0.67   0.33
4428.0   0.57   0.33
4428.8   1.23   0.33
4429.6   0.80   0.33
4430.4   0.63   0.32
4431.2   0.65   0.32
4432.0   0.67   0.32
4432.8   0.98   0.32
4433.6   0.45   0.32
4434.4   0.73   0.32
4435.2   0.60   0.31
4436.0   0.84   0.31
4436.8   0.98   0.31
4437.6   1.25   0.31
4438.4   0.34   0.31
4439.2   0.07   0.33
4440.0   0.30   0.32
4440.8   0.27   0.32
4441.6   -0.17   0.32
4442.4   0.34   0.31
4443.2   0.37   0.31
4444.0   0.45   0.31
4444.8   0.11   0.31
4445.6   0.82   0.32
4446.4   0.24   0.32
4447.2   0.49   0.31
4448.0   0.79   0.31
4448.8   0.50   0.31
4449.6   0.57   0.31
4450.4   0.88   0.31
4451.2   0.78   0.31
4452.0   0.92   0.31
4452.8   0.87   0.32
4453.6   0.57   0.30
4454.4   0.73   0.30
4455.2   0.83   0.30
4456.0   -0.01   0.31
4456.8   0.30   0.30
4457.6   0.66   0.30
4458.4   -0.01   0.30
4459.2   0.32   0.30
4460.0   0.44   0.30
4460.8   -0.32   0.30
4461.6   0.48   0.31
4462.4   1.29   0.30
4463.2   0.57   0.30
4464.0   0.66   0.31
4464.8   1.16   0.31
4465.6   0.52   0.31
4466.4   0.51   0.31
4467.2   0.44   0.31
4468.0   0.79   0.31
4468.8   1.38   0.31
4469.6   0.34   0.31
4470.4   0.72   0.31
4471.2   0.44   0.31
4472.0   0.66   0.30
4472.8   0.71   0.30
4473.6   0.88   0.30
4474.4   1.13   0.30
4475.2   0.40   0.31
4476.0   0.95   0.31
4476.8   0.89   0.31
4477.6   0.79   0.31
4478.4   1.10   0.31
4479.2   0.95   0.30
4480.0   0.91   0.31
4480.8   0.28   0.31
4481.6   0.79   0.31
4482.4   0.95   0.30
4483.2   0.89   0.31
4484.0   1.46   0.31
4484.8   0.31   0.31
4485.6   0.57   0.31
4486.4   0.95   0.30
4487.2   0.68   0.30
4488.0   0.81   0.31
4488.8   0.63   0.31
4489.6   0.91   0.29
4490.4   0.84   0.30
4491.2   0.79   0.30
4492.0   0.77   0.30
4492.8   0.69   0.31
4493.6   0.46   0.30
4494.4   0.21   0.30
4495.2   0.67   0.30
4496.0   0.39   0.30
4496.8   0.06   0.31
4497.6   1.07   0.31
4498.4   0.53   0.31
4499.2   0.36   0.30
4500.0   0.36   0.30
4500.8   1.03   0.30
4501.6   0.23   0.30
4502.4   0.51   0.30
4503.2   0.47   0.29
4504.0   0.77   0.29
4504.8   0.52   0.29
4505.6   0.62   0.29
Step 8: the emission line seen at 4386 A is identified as Lyman alpha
